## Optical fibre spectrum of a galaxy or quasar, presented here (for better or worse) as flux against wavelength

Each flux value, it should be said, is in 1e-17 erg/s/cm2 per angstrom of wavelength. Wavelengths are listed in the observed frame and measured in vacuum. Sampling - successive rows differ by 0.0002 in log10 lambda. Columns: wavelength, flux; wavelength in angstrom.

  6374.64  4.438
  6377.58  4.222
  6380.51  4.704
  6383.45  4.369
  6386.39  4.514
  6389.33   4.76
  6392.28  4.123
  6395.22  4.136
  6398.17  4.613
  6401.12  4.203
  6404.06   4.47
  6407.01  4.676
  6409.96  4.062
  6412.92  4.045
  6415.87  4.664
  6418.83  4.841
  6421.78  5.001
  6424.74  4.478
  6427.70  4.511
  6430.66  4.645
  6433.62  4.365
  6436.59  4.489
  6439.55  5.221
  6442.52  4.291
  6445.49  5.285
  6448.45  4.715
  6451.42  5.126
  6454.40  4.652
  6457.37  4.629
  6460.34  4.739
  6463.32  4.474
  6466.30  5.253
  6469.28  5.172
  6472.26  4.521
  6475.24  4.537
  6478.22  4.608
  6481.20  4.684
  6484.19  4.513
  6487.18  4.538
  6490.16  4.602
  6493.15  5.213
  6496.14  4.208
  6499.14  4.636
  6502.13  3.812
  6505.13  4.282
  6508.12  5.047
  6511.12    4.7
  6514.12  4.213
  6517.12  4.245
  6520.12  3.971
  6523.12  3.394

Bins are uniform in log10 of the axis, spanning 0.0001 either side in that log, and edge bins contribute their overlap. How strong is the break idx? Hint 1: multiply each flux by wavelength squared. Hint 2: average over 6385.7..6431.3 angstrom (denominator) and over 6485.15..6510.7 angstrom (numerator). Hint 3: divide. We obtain 1.04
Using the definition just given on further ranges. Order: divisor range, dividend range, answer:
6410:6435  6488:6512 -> 1.03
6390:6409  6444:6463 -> 1.12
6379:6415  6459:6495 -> 1.10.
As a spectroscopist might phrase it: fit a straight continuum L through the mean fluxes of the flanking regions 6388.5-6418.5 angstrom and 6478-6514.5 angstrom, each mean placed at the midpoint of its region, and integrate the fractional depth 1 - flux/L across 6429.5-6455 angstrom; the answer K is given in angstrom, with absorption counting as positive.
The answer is -1.8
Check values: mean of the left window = 4.38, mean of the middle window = 4.76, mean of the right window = 4.55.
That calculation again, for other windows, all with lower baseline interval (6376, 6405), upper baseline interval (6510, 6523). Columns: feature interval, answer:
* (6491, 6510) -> -1.5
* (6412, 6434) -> -1.2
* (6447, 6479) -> -3.7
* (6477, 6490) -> -1.1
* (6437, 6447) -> -1.3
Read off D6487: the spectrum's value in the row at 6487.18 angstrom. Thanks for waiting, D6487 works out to 4.538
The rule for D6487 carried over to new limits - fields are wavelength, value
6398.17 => 4.613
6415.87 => 4.664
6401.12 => 4.203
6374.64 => 4.438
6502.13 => 3.812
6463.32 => 4.474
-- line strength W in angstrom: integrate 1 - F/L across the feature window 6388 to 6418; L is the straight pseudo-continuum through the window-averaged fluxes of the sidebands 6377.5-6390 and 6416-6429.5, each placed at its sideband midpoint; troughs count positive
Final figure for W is 1.5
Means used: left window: 4.53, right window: 4.7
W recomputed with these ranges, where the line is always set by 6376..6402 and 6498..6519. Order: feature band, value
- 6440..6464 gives -2.0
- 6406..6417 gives 0.2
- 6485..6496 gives -0.7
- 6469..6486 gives -0.9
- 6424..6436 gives -0.2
